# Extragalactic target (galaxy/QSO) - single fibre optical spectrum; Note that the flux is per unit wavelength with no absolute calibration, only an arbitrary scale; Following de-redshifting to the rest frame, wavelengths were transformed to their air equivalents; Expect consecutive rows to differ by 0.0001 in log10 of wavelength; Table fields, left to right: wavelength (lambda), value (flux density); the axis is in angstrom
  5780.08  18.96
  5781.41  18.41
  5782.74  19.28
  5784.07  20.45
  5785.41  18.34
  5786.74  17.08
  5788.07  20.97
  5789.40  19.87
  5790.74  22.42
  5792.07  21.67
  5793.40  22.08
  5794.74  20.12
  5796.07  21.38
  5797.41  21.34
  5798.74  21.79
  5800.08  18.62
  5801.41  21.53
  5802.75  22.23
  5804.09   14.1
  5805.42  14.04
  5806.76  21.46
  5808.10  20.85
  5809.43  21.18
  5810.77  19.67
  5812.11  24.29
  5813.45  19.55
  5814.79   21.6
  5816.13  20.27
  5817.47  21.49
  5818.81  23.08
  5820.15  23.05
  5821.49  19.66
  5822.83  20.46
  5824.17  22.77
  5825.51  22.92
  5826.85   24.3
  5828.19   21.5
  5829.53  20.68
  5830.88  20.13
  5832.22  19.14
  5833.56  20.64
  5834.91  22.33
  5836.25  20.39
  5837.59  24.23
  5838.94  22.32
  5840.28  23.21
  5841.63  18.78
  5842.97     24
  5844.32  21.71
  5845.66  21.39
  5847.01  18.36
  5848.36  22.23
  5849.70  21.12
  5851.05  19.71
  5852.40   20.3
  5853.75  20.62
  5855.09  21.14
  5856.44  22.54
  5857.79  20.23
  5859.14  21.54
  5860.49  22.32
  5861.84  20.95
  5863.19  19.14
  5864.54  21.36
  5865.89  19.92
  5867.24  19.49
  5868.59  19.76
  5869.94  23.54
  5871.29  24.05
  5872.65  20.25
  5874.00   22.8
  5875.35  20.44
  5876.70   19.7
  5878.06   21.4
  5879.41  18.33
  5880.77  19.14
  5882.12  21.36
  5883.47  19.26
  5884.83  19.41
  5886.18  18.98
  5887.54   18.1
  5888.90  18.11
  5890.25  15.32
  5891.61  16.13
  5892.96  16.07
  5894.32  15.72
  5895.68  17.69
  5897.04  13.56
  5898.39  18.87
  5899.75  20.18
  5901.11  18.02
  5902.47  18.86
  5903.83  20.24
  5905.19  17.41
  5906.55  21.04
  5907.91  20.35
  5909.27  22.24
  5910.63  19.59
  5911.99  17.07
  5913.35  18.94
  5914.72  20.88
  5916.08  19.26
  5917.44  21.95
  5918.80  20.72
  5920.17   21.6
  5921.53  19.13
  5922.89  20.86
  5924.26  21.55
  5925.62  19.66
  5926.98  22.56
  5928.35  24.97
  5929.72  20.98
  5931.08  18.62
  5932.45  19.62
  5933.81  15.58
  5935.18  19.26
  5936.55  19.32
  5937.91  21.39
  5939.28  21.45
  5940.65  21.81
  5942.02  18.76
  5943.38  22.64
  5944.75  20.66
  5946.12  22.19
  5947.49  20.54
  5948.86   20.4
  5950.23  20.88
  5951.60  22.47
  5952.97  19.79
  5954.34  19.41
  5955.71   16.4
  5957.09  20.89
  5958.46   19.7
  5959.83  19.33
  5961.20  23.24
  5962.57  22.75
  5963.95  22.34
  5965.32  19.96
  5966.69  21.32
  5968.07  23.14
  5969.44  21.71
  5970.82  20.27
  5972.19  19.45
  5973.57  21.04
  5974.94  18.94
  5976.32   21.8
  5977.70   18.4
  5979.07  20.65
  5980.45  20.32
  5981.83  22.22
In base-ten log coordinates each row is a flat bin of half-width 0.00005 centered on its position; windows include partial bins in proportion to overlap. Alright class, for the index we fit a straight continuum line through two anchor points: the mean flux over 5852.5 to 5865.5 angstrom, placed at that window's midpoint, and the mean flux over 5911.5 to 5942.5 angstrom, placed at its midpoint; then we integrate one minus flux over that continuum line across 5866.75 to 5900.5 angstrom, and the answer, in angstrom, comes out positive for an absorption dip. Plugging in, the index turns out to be 2.72 angstrom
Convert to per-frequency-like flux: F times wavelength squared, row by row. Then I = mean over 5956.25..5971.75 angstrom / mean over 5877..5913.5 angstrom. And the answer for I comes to 1.17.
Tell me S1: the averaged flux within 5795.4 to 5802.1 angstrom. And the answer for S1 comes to 20.9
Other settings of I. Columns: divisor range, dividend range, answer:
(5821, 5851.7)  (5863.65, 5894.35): 0.93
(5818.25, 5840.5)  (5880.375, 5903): 0.84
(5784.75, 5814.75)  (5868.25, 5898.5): 0.97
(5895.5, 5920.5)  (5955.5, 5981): 1.09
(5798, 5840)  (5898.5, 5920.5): 0.97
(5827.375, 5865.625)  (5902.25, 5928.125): 0.98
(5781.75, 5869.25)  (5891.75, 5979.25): 1.00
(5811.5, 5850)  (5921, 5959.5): 0.98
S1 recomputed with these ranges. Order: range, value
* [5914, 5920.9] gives 20.8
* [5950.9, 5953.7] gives 21.1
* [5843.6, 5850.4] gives 21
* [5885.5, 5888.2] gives 18.6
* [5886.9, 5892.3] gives 16.9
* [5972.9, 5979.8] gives 20.2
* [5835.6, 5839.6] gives 22.3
